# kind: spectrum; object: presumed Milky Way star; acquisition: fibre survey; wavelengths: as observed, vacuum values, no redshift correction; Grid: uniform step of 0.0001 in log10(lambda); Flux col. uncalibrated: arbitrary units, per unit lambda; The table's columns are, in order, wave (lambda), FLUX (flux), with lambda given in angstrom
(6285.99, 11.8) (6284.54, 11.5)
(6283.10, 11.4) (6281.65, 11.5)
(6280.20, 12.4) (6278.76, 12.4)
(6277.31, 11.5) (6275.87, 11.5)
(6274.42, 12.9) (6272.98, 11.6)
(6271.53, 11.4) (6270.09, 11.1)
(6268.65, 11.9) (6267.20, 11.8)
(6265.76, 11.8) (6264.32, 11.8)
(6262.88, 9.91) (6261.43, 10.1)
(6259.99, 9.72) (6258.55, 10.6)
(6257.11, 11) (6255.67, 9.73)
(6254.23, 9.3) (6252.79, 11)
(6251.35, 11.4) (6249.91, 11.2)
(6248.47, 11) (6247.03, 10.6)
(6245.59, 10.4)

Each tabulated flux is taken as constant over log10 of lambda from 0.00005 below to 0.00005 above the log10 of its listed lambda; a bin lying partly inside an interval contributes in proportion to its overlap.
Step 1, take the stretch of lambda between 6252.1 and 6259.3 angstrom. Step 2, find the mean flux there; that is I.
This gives 10.3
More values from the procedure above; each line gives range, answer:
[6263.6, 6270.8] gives 11.7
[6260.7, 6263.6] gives 9.99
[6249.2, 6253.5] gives 11.2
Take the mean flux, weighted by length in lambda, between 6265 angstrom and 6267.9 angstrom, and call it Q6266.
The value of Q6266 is 11.8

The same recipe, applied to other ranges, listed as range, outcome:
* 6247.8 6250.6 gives 11.1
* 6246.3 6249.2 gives 10.8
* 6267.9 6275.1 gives 11.8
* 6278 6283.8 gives 11.9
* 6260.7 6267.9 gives 11.1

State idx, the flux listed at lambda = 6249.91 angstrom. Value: 11.2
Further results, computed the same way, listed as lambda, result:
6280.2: 12.4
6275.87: 11.5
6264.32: 11.8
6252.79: 11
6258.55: 10.6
